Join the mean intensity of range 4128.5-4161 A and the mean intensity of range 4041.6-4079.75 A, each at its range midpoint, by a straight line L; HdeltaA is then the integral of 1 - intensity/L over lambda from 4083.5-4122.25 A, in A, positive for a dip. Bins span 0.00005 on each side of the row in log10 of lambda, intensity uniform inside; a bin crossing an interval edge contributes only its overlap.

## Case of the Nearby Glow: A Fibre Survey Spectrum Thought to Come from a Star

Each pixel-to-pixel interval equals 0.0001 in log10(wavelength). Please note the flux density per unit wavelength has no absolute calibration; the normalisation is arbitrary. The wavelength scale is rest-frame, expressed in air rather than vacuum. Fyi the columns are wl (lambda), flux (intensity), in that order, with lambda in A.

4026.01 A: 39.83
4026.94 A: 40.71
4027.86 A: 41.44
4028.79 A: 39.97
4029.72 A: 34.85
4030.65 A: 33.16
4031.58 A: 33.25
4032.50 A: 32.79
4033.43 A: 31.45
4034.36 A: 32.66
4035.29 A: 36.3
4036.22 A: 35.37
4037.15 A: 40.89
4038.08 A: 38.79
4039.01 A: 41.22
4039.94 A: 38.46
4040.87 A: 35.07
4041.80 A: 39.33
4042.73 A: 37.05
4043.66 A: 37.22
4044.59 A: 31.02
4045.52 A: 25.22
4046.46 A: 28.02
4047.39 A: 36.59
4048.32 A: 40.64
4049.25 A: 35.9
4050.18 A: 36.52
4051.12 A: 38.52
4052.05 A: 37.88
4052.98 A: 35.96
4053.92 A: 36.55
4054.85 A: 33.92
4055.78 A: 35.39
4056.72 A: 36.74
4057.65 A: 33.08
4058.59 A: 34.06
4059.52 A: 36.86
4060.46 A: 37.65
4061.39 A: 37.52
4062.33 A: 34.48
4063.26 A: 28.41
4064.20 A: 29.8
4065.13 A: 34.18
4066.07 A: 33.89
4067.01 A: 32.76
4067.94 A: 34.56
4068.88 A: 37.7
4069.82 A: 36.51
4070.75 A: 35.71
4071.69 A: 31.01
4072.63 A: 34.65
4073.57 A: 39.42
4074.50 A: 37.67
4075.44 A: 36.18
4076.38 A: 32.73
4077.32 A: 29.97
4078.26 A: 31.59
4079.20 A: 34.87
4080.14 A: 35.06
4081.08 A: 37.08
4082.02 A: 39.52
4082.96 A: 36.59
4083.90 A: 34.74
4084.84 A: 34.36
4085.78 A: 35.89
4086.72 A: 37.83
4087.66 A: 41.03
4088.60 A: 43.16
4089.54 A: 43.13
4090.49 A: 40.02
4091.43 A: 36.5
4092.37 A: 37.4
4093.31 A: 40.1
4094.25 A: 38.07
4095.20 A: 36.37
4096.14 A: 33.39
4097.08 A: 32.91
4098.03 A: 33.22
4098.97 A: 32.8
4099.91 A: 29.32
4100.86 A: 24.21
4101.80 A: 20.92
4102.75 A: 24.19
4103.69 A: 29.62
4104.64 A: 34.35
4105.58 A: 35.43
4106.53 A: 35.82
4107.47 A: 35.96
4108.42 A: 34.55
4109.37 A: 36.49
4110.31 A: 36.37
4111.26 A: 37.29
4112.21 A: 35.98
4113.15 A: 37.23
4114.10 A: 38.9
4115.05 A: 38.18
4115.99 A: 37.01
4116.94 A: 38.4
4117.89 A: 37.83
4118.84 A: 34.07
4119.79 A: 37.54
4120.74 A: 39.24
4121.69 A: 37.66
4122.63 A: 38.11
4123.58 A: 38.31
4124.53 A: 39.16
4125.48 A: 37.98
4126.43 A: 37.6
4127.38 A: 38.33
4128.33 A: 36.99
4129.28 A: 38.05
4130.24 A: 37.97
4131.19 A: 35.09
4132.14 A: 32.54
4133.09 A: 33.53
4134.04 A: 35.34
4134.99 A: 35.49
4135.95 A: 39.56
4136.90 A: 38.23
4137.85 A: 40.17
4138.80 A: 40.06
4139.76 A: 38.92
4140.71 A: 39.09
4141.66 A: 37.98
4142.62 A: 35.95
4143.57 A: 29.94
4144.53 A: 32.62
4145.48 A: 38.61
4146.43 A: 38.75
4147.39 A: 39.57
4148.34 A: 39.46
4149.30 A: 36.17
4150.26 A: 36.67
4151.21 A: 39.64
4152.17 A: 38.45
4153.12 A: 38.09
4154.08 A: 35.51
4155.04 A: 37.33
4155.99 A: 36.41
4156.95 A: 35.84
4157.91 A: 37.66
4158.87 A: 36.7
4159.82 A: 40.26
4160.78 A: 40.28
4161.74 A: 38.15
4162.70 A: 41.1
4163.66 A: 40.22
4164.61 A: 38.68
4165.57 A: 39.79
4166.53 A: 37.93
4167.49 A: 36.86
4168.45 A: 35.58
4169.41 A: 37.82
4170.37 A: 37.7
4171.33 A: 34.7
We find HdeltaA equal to 0.5 A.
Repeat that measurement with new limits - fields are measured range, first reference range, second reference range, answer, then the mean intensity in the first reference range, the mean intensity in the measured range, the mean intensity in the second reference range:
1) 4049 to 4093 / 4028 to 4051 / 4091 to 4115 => -1.37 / 35.6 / 35.9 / 34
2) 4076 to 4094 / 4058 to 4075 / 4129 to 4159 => -0.82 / 34.8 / 37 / 37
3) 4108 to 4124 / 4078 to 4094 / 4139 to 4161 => 0.12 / 37.7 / 37.3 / 37.4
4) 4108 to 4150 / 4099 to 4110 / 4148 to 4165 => -3.45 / 31.1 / 37.2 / 38.1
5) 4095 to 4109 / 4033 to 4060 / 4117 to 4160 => 1.98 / 35.7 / 31.5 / 37.3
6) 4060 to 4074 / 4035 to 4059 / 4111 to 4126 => 0.74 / 36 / 34.5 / 37.7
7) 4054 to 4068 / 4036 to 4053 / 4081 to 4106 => 0.61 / 36.3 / 34.3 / 34.9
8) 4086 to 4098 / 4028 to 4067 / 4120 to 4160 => -0.60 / 35.3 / 38.1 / 37.3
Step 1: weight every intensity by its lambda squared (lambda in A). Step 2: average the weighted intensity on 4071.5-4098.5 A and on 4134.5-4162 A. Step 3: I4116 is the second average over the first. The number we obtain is 1.1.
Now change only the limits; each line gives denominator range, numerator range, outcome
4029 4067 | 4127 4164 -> 1.12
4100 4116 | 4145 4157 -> 1.15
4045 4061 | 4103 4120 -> 1.05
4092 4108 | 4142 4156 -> 1.16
